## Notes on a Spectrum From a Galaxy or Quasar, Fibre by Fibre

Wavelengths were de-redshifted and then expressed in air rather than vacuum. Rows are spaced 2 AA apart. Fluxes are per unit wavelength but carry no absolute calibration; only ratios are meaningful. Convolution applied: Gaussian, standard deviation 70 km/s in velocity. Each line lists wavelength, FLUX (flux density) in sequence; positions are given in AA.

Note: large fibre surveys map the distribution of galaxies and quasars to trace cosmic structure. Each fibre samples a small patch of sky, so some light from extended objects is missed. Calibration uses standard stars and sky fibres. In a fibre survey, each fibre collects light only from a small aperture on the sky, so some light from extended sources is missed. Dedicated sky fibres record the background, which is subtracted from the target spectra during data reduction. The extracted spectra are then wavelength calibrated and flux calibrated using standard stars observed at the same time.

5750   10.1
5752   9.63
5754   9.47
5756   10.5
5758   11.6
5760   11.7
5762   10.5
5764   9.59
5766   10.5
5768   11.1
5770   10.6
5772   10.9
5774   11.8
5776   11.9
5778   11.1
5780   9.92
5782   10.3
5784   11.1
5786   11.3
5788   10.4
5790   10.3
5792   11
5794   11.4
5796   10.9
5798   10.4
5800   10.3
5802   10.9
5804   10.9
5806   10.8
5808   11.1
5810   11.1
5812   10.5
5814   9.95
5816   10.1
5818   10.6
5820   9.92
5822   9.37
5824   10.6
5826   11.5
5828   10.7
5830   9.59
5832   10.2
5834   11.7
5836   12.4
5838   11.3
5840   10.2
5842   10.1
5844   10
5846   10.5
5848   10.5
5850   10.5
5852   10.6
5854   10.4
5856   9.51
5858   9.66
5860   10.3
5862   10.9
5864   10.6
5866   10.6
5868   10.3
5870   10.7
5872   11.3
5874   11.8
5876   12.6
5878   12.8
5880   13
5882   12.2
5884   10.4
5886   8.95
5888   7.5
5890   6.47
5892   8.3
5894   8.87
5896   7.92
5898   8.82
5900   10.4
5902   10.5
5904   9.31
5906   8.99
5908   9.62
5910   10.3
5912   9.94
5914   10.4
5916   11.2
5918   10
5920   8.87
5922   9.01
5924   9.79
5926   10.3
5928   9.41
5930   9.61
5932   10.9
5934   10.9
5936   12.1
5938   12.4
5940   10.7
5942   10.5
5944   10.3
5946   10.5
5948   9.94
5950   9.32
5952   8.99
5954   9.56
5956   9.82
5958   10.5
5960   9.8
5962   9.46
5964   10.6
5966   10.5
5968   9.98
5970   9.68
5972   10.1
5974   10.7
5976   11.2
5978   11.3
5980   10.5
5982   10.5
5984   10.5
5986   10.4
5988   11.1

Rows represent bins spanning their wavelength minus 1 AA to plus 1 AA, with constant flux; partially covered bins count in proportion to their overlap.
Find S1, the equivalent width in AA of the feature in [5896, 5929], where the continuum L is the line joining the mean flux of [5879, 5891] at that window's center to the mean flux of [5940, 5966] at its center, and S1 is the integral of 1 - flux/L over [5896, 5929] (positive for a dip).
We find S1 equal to 0.35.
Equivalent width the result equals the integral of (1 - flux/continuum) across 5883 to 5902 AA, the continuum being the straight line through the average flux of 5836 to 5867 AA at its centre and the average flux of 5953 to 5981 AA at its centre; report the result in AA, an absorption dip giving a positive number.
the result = 3.03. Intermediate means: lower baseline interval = 10.4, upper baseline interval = 10.3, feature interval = 8.72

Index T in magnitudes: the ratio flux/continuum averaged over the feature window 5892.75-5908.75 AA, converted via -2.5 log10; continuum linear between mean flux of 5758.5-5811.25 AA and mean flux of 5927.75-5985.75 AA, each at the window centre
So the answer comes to 0.14 mag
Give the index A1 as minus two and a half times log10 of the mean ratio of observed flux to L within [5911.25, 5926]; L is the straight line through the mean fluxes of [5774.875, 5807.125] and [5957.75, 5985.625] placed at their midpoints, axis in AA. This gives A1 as 0.06 mag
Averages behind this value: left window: 10.8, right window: 10.4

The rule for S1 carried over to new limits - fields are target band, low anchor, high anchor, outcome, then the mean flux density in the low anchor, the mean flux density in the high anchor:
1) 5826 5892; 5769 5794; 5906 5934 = -1.14 AA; 10.9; 9.95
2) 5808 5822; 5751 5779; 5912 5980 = 0.38 AA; 10.8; 10.3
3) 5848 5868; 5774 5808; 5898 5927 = -0.08 AA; 10.8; 9.86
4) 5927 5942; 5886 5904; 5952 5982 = -2.06 AA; 8.66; 10.2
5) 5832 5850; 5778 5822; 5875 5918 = -0.80 AA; 10.6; 9.93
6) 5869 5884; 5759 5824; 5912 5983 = -2.13 AA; 10.7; 10.3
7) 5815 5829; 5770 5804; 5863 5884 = 0.93 AA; 10.9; 11.5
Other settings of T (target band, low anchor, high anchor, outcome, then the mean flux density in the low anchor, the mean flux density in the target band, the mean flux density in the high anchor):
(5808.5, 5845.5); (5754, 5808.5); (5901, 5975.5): 0.006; 10.8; 10.6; 10.1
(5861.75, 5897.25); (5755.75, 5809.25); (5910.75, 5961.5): 0.018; 10.9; 10.3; 10.2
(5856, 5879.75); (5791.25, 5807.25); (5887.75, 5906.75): -0.180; 10.8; 11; 8.75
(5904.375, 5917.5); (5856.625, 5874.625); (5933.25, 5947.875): 0.085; 10.6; 10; 11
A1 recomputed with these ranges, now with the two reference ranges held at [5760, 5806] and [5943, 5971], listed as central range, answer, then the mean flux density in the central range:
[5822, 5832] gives 0.01 mag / 10.4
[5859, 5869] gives -0.02 mag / 10.5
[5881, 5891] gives 0.13 mag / 9.1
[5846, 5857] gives 0.01 mag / 10.3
